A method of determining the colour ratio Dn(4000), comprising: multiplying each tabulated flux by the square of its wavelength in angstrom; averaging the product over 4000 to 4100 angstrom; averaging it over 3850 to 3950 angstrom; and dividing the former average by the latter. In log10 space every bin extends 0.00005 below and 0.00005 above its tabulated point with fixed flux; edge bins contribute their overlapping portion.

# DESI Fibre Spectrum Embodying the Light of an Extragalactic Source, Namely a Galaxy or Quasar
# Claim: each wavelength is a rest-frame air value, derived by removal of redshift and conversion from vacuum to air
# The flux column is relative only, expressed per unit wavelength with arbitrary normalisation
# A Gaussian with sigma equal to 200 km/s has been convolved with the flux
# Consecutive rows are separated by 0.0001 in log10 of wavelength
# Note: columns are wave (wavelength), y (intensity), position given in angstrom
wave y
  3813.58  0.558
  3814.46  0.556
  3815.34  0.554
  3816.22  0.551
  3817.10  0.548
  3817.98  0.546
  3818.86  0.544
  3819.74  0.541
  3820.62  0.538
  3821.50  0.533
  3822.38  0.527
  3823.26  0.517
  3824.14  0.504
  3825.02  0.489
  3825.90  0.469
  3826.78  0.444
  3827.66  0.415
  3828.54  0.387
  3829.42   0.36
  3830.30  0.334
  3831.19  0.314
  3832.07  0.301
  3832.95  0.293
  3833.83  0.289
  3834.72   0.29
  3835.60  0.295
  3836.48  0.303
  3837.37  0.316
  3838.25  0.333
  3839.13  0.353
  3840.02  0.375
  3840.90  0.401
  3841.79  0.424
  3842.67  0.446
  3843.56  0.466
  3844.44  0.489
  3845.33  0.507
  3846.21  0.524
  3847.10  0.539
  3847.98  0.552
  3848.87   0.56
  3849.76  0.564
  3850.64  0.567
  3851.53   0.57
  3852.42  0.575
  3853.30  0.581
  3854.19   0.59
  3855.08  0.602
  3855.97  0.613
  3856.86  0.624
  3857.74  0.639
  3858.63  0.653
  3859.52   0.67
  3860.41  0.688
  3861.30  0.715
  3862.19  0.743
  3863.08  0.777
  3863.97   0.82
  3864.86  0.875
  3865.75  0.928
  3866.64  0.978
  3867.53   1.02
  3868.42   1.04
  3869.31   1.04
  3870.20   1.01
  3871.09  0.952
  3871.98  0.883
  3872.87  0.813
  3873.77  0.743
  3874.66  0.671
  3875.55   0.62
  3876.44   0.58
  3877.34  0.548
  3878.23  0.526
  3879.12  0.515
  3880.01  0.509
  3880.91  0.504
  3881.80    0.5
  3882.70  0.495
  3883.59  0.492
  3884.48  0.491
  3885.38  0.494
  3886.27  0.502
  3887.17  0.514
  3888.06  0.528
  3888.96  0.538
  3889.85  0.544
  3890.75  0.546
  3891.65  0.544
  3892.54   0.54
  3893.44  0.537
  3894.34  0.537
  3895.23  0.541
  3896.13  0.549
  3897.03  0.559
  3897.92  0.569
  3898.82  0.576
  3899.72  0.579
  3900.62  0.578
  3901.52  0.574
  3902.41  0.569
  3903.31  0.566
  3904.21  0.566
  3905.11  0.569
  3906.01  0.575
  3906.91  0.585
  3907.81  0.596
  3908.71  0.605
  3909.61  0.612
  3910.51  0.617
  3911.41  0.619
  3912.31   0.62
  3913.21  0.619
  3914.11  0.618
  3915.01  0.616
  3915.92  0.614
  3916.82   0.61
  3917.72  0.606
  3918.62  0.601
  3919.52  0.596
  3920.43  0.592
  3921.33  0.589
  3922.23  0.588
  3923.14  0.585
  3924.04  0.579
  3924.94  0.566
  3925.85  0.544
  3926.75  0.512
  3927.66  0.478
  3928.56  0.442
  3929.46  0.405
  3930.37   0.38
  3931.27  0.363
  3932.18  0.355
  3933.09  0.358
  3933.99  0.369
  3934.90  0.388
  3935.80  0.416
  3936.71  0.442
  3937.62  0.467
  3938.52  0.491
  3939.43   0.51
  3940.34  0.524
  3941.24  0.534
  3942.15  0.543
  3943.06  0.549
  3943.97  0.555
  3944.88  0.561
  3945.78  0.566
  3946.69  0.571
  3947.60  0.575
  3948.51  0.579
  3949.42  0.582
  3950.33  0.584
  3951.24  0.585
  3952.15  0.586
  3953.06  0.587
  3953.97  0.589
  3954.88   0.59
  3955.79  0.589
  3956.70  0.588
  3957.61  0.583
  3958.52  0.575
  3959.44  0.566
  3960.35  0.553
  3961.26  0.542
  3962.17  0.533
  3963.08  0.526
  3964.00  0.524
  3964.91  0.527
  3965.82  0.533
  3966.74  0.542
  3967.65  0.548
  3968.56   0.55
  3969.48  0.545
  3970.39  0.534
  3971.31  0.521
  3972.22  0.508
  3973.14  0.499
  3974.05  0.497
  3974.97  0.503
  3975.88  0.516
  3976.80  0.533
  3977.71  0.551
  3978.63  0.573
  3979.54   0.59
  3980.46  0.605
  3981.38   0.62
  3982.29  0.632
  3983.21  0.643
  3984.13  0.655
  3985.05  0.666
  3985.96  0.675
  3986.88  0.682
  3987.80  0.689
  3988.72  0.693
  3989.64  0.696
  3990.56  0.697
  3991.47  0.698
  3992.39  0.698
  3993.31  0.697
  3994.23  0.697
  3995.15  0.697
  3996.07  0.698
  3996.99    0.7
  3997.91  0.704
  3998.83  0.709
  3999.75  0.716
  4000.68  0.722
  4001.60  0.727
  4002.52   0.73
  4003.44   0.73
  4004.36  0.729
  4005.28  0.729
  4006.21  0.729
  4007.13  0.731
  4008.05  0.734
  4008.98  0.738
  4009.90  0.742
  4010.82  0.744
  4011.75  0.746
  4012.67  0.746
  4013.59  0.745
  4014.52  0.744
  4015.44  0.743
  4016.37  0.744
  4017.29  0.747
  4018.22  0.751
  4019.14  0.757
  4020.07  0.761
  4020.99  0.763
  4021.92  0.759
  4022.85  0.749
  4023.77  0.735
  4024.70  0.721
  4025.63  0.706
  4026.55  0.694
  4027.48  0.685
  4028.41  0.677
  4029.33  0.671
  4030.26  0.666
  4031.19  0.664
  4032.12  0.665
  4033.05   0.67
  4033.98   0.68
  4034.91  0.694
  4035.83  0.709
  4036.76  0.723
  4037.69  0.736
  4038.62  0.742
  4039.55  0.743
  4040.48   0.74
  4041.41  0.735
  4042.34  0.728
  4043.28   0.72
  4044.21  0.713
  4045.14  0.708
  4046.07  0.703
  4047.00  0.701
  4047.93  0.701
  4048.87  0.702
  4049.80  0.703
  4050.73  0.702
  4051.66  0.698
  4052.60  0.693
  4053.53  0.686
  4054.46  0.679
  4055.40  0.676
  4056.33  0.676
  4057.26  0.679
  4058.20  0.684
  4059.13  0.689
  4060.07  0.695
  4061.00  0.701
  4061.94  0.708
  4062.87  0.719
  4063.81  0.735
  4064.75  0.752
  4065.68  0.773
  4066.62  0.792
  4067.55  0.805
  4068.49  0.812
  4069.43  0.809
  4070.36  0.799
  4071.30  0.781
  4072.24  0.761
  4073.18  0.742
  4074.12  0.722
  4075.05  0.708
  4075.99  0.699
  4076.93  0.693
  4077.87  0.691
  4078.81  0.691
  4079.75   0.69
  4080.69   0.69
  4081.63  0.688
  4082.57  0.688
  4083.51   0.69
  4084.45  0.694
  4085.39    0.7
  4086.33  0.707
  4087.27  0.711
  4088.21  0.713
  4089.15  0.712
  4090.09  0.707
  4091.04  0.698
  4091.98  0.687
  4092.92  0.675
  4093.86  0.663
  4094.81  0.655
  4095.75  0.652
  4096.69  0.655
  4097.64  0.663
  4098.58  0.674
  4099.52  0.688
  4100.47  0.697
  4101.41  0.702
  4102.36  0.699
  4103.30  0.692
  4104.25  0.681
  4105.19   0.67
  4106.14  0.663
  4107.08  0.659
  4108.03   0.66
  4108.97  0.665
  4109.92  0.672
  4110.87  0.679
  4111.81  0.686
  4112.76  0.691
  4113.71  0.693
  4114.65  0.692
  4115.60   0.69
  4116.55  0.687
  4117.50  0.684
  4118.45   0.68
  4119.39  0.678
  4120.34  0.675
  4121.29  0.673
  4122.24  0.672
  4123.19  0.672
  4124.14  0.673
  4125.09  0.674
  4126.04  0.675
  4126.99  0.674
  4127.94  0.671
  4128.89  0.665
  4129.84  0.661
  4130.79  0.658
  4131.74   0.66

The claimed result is 1.30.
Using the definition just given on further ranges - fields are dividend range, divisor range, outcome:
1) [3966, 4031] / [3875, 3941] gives 1.32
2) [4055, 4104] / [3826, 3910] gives 1.38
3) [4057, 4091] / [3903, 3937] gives 1.46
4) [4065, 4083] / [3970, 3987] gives 1.34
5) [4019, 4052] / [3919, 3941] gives 1.56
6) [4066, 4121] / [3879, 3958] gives 1.41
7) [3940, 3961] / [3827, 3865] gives 1.20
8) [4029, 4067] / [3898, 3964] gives 1.37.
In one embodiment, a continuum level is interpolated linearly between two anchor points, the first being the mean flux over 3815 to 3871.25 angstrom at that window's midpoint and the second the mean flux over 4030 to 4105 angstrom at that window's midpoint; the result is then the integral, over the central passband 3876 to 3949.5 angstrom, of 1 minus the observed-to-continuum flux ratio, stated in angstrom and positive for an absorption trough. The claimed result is 8.4 angstrom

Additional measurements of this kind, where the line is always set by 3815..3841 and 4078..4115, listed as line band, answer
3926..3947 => 2.36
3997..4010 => -2.88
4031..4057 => -2.89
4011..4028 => -3.61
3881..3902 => -2.23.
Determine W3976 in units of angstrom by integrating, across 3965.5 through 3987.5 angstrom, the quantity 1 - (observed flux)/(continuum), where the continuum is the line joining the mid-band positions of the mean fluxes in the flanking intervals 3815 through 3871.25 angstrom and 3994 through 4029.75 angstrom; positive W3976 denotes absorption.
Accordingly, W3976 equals 3.8 angstrom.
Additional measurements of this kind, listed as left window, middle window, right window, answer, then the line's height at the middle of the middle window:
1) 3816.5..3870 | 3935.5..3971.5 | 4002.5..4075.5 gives 5.6 angstrom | 0.649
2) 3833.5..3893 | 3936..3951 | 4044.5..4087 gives 2.5 angstrom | 0.644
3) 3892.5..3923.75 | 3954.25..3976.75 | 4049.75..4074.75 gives 3.4 angstrom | 0.639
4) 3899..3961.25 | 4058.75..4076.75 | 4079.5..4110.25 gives -2.3 angstrom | 0.661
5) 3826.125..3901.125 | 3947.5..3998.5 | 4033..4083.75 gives 4.3 angstrom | 0.653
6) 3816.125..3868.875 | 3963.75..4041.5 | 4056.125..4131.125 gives -3.8 angstrom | 0.641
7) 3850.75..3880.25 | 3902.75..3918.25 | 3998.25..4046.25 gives 2.7 angstrom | 0.728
